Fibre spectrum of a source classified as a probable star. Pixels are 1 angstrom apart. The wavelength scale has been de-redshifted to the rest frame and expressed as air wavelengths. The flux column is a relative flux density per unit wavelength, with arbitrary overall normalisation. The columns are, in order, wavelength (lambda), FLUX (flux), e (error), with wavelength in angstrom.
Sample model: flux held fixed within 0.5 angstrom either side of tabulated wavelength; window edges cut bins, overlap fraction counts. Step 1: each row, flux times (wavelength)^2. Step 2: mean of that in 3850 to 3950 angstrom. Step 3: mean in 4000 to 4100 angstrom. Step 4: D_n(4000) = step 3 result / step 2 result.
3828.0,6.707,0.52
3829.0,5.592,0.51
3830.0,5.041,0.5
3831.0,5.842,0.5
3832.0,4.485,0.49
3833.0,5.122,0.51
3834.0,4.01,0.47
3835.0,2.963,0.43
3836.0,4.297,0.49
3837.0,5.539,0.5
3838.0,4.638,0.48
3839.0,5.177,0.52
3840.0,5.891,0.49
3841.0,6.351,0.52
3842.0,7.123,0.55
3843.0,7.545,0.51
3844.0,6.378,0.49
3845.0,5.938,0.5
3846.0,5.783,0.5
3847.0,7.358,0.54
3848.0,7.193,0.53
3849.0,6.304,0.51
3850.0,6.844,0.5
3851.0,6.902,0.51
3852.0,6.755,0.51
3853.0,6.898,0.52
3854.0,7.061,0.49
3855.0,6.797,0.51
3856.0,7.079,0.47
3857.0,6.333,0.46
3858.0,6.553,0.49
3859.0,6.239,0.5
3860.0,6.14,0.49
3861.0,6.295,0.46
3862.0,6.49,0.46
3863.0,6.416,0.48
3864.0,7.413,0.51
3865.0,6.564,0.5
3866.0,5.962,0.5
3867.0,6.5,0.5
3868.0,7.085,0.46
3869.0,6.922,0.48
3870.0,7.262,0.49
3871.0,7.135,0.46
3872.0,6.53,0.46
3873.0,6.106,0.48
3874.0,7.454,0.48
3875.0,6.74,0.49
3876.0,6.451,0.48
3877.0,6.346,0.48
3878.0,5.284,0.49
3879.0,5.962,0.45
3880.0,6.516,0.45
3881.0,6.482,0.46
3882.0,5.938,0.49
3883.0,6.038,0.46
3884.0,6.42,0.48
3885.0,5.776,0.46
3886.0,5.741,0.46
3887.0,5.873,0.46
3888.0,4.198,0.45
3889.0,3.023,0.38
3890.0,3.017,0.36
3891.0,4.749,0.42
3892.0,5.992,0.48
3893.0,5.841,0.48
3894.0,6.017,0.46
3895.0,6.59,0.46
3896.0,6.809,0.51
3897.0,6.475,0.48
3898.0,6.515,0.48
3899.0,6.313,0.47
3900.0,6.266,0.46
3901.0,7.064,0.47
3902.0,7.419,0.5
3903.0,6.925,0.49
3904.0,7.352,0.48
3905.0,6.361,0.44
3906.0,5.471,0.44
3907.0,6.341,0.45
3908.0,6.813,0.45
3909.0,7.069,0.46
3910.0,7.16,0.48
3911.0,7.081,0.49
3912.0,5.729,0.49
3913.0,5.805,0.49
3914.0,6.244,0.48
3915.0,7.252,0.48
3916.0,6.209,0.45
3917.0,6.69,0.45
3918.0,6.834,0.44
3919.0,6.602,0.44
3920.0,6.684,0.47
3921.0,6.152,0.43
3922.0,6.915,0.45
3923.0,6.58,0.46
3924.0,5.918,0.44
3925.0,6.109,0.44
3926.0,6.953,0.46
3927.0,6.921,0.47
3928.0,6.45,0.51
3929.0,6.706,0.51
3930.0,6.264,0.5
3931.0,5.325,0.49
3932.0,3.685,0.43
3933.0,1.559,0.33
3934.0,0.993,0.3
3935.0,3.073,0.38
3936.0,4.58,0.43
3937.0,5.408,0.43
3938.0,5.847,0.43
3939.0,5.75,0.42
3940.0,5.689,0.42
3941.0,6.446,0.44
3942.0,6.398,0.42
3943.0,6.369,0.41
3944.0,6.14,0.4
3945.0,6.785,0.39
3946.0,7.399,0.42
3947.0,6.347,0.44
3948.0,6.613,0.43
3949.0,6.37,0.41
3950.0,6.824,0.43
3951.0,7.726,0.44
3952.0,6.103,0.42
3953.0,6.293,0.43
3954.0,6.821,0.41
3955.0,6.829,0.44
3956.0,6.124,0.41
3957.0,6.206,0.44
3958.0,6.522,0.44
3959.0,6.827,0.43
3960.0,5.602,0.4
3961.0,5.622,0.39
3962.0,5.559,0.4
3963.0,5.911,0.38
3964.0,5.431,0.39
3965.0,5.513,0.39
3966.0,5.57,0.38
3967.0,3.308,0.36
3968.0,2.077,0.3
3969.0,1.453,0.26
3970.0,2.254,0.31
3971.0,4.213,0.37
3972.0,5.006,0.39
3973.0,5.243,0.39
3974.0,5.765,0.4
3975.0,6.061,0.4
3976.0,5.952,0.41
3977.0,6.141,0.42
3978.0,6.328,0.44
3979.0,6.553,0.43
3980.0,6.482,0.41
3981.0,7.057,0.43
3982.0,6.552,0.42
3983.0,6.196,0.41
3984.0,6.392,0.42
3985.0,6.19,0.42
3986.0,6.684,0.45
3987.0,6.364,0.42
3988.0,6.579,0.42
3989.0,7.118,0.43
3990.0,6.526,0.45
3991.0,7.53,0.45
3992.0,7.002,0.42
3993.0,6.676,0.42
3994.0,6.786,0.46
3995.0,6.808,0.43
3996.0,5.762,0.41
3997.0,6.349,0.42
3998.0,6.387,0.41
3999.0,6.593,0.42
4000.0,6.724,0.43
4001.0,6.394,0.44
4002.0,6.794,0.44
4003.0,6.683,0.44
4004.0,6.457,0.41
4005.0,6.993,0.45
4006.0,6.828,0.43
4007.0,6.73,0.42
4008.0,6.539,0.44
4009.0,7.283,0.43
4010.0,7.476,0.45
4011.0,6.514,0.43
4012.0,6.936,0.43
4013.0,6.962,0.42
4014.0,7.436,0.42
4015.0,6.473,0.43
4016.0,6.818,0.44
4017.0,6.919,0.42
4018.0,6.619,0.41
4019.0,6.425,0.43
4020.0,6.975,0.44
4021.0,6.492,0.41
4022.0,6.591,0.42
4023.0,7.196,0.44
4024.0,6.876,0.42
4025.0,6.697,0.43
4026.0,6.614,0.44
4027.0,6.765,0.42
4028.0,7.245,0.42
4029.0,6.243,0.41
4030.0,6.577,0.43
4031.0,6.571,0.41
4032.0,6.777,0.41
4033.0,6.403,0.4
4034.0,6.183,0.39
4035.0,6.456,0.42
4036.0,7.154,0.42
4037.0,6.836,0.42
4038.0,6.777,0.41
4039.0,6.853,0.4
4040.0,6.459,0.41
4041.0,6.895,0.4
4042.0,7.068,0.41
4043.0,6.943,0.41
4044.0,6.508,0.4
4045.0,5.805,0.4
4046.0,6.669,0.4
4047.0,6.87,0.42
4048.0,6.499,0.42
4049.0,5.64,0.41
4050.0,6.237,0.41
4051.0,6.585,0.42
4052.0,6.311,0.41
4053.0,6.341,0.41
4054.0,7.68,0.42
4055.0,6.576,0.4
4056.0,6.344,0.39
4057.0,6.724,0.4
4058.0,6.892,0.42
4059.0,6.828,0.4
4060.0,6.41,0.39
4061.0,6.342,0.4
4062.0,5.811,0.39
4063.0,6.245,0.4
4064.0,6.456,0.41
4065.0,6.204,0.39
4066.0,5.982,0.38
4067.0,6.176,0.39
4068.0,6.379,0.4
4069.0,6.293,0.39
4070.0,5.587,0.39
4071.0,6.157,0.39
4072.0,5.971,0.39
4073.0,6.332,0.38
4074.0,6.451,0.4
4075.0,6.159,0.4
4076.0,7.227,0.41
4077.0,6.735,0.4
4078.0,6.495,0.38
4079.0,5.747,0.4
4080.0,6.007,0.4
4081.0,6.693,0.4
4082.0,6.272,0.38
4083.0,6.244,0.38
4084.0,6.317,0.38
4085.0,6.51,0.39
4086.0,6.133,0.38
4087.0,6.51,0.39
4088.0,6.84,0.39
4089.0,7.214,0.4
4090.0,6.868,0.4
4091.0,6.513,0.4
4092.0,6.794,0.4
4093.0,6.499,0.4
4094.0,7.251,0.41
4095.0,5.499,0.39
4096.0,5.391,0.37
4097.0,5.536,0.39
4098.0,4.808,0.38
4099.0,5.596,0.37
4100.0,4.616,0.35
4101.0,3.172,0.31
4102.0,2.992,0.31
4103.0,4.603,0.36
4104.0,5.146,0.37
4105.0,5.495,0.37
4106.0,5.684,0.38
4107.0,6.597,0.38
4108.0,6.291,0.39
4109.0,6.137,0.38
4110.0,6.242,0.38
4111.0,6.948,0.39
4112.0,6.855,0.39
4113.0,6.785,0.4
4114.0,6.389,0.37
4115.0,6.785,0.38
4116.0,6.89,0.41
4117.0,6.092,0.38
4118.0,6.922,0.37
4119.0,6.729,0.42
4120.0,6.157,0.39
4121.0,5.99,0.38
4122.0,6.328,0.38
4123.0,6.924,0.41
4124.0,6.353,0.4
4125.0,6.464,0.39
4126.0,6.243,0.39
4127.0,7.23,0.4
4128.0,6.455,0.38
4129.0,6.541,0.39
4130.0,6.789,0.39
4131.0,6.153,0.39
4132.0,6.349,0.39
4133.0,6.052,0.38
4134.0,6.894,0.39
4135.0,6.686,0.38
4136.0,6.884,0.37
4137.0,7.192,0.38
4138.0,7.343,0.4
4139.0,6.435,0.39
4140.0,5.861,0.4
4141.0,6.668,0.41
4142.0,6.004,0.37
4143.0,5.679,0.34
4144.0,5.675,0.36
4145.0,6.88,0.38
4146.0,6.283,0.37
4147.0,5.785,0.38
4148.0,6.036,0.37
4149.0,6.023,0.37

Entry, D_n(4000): 1.14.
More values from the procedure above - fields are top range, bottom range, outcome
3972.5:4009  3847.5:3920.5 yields 1.08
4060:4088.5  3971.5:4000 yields 1.03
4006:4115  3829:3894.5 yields 1.17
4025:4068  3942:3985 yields 1.17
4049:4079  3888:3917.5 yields 1.12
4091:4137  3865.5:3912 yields 1.10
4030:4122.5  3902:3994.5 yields 1.12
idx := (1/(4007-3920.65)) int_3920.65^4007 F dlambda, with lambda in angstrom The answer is 5.94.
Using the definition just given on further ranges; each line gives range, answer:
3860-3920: 6.31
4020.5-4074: 6.52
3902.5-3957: 6.13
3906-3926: 6.52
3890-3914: 6.37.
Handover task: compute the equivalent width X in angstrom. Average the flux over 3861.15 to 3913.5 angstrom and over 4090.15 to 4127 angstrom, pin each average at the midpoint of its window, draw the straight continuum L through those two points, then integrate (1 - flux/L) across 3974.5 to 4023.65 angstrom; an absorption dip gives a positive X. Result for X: -4.2 angstrom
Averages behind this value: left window 6.27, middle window 6.66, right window 6.02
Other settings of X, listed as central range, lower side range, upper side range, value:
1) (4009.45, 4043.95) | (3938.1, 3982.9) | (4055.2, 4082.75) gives -3.57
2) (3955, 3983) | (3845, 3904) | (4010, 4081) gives 4.49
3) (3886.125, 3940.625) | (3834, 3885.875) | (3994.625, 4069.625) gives 4.54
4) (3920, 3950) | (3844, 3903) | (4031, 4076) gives 2.92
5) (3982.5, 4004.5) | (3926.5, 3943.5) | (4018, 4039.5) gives -1.72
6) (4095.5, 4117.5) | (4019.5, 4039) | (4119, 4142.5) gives 2.96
